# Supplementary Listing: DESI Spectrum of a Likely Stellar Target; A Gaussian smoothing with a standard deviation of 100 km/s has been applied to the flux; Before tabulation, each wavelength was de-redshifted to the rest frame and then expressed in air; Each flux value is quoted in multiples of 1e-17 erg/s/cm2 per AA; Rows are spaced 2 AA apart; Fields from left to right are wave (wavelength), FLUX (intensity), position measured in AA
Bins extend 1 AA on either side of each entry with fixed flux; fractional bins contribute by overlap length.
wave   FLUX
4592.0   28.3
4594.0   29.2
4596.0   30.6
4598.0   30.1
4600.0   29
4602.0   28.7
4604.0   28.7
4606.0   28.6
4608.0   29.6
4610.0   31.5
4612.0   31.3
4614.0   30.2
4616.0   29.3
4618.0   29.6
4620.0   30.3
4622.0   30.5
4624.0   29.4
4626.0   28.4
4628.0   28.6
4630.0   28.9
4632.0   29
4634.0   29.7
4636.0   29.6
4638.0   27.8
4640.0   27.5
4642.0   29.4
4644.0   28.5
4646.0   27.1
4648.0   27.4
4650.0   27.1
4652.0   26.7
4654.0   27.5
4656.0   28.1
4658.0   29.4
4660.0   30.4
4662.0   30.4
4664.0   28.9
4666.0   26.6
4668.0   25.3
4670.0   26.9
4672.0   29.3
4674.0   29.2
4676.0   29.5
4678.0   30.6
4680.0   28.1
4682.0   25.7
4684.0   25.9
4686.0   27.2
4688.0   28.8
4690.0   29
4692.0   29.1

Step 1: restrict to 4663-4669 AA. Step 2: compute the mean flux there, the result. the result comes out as 26.9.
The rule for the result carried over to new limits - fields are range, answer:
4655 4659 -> 28.8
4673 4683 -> 28.6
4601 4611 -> 29.4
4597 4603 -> 29.3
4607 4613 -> 30.8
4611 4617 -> 30.3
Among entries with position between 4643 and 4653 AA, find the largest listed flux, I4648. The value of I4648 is 28.5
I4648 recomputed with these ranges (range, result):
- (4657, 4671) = 30.4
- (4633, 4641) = 29.7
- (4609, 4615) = 31.5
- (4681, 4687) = 27.2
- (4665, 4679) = 30.6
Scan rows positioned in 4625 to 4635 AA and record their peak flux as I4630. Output 29.7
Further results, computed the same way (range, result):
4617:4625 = 30.5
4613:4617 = 30.2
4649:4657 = 28.1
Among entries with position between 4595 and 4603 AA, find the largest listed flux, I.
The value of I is 30.6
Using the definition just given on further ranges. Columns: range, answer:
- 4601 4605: 28.7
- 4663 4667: 28.9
